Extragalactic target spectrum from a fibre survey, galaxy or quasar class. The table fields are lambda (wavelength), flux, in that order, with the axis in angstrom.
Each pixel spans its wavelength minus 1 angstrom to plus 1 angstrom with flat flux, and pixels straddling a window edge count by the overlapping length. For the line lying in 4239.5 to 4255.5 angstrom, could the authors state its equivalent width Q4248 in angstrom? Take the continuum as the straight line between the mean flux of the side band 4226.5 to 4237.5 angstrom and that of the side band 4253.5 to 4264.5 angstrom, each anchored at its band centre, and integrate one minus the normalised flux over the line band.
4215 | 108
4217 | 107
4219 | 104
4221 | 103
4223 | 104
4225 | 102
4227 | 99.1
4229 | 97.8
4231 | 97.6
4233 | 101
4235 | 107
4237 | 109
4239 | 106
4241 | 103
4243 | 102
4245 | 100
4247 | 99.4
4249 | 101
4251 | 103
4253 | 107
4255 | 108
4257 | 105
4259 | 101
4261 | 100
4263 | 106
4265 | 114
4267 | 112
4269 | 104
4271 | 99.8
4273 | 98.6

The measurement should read 0.1 angstrom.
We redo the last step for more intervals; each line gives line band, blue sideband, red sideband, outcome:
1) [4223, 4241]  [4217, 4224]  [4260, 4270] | 0.41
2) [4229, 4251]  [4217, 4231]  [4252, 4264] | 0.14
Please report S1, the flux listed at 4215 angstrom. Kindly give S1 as 108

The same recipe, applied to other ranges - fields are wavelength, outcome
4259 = 101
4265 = 114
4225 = 102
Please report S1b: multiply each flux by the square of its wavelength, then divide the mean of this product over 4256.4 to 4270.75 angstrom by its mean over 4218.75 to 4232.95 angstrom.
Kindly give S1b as 1.1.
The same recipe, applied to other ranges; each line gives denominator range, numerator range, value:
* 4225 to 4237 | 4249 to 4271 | 1.06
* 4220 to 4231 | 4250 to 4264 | 1.05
